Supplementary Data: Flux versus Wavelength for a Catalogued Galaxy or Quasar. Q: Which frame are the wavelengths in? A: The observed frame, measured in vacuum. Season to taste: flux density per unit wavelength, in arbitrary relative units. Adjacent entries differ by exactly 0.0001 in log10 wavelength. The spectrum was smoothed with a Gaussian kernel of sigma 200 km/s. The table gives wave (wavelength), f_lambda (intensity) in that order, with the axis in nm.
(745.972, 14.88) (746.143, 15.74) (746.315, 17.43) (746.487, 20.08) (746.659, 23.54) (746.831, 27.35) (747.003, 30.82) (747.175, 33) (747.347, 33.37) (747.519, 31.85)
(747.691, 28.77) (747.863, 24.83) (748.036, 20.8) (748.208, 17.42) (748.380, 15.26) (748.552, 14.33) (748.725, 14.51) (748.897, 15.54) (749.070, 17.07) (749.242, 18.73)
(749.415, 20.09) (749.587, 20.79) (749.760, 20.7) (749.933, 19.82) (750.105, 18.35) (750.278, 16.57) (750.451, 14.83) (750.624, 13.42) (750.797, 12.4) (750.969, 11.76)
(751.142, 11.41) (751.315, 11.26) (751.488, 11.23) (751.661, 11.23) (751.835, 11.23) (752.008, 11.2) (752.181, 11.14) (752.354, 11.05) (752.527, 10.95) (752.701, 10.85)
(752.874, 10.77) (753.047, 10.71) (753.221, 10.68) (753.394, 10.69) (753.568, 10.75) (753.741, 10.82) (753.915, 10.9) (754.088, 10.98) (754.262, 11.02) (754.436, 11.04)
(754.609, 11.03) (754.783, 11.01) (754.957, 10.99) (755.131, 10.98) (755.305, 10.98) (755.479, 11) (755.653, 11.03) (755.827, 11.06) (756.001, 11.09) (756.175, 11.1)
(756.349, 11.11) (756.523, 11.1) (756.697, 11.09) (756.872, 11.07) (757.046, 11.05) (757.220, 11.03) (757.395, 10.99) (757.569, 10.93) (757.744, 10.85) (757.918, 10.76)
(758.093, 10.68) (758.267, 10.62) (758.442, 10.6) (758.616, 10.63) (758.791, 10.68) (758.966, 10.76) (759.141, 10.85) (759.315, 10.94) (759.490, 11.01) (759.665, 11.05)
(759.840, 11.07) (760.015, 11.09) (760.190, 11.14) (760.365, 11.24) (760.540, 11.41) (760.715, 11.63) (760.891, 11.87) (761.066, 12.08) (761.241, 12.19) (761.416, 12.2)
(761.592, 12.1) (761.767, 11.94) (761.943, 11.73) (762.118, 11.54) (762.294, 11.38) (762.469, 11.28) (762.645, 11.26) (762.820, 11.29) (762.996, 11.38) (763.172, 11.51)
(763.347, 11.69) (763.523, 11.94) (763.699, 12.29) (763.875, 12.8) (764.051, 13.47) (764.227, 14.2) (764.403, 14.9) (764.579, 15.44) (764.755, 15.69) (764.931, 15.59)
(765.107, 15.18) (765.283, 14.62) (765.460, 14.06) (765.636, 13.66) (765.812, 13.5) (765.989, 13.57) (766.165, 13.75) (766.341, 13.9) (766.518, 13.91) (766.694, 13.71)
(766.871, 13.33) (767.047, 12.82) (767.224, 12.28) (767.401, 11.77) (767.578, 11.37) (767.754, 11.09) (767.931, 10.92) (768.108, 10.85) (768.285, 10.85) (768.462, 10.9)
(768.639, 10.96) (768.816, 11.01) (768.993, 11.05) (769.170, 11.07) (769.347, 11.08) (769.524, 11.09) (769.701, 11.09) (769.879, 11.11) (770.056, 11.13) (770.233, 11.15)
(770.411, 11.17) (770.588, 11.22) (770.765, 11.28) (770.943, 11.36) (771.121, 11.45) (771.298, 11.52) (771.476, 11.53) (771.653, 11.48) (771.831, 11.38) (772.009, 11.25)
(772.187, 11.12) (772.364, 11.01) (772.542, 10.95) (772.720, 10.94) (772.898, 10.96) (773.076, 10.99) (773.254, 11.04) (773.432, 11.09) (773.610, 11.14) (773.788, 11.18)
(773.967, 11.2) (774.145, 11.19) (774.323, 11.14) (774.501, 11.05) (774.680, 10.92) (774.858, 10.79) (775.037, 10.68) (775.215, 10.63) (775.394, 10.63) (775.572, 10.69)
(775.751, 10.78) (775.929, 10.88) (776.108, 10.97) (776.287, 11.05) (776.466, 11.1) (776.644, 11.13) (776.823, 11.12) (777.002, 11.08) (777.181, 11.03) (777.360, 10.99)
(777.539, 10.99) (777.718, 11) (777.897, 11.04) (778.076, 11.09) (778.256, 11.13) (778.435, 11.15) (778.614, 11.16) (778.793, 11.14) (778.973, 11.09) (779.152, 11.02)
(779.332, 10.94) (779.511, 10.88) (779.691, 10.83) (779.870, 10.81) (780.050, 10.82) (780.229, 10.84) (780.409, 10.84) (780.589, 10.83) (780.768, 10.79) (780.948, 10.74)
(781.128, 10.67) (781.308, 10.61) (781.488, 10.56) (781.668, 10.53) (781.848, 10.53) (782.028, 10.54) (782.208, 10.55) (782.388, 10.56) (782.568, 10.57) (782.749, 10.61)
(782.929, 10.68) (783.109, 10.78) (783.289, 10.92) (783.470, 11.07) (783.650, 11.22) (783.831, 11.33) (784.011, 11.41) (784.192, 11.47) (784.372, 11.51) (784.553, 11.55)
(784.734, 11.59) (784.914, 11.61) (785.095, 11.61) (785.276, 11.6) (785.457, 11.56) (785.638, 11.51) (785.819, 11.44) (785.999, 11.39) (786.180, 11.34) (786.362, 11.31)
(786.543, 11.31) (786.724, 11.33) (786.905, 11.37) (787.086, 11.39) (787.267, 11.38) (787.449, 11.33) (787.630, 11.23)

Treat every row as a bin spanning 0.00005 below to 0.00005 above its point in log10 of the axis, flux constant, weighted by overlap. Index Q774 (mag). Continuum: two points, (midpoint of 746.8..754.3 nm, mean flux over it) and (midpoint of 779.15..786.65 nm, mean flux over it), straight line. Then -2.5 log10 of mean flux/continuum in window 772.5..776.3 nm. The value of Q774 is 0.14 mag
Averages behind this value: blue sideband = 16.3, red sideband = 11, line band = 10.9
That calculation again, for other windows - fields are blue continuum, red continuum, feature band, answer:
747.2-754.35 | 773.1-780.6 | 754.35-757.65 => 0.30 mag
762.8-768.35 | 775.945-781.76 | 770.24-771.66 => 0.08 mag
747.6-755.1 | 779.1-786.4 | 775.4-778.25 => 0.06 mag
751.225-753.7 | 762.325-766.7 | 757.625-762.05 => 0.11 mag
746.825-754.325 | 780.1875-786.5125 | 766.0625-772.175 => 0.15 mag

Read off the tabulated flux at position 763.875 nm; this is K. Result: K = 12.8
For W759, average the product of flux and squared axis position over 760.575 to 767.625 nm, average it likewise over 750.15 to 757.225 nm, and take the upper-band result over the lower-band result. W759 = 1.16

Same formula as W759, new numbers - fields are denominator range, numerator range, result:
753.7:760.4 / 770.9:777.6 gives 1.06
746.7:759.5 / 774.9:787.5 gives 0.84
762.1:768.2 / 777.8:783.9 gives 0.87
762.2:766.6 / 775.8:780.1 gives 0.86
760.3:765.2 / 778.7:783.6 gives 0.90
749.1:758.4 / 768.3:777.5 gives 0.95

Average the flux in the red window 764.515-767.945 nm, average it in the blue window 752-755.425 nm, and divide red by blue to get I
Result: 1.24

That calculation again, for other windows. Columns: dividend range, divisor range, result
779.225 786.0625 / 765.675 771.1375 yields 0.93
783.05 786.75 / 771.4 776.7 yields 1.03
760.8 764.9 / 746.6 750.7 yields 0.59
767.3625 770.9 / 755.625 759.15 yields 1.02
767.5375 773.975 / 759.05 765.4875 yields 0.90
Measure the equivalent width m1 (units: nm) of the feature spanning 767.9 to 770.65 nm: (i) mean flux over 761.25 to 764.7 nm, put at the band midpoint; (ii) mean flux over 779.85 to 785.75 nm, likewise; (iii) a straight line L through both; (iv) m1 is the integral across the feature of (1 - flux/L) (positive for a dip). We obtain 0.20 nm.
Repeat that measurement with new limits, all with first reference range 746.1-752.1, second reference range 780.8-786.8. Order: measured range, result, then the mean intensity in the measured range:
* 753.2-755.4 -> 0.836 nm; 10.9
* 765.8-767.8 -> 0.259 nm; 12.9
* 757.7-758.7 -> 0.363 nm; 10.7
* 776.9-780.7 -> 0.376 nm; 11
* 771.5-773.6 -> 0.380 nm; 11.1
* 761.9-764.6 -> 0.571 nm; 12.3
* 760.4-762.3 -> 0.500 nm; 11.8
